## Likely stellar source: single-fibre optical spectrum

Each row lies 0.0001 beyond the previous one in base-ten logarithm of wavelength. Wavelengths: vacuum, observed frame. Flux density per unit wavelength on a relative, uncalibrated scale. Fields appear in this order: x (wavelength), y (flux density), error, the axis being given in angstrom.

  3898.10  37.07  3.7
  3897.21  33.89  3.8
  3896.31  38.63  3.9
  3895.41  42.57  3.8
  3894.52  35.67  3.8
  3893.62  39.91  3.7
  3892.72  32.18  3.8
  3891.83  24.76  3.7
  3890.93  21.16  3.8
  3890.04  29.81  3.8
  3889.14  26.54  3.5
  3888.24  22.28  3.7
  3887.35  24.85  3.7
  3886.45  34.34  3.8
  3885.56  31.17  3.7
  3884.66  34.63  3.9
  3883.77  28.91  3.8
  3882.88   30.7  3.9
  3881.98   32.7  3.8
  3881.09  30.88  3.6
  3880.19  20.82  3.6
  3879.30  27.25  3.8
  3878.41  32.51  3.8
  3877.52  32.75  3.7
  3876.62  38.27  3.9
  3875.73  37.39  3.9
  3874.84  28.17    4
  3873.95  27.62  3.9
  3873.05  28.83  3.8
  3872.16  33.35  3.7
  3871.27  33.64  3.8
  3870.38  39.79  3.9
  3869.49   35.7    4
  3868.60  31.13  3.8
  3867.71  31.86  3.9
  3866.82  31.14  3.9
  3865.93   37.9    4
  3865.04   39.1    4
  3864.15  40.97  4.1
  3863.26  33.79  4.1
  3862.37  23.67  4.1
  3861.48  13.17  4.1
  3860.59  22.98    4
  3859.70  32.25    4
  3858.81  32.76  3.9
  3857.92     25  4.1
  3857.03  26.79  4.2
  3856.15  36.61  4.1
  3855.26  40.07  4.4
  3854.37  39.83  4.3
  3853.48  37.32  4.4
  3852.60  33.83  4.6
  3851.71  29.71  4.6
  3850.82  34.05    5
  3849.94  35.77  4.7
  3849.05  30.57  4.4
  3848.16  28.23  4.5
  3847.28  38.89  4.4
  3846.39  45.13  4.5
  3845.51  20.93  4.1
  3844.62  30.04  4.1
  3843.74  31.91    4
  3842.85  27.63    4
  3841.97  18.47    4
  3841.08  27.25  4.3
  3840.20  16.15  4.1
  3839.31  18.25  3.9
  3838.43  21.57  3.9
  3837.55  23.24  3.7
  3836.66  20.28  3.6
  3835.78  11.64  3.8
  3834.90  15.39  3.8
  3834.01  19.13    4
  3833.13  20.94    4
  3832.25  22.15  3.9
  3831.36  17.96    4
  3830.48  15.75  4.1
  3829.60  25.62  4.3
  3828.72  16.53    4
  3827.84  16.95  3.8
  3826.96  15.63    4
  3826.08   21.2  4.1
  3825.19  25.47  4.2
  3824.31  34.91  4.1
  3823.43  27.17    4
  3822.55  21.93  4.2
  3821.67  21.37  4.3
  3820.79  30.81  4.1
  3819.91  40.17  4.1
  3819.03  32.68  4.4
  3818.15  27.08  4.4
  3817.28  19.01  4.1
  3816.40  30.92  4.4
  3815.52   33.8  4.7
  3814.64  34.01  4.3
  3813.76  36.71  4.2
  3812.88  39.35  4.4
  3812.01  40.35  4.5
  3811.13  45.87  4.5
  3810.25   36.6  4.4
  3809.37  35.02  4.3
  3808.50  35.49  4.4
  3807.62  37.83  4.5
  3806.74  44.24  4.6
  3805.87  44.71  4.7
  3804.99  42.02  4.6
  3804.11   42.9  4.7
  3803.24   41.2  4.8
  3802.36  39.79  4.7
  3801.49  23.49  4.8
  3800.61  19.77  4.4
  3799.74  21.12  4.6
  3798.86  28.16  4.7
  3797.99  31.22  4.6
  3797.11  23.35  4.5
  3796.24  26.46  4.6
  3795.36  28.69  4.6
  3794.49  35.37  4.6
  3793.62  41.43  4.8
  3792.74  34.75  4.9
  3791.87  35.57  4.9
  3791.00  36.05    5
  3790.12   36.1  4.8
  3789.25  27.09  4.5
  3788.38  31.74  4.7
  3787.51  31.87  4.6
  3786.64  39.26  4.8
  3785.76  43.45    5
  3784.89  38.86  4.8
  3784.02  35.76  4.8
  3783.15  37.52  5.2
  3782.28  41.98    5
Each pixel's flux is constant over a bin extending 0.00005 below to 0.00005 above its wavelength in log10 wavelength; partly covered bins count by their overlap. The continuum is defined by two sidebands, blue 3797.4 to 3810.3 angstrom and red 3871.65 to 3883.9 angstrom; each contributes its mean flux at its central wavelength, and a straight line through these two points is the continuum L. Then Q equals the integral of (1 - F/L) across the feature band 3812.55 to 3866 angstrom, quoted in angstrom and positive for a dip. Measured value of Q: 8.43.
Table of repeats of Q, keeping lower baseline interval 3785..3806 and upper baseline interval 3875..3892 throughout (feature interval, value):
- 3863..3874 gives -1.52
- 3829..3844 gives 5.24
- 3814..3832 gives 3.78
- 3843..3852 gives -0.35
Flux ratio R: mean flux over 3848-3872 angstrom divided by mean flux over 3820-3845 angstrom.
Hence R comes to 1.47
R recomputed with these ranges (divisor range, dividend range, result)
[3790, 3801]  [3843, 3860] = 1.08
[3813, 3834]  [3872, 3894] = 1.17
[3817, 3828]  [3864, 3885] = 1.25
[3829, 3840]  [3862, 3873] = 1.78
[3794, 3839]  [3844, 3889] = 1.11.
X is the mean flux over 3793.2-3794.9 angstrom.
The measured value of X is 38.5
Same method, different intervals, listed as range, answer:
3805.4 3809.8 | 39.5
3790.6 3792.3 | 35.9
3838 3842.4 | 20.3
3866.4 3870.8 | 33.9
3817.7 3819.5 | 30.1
